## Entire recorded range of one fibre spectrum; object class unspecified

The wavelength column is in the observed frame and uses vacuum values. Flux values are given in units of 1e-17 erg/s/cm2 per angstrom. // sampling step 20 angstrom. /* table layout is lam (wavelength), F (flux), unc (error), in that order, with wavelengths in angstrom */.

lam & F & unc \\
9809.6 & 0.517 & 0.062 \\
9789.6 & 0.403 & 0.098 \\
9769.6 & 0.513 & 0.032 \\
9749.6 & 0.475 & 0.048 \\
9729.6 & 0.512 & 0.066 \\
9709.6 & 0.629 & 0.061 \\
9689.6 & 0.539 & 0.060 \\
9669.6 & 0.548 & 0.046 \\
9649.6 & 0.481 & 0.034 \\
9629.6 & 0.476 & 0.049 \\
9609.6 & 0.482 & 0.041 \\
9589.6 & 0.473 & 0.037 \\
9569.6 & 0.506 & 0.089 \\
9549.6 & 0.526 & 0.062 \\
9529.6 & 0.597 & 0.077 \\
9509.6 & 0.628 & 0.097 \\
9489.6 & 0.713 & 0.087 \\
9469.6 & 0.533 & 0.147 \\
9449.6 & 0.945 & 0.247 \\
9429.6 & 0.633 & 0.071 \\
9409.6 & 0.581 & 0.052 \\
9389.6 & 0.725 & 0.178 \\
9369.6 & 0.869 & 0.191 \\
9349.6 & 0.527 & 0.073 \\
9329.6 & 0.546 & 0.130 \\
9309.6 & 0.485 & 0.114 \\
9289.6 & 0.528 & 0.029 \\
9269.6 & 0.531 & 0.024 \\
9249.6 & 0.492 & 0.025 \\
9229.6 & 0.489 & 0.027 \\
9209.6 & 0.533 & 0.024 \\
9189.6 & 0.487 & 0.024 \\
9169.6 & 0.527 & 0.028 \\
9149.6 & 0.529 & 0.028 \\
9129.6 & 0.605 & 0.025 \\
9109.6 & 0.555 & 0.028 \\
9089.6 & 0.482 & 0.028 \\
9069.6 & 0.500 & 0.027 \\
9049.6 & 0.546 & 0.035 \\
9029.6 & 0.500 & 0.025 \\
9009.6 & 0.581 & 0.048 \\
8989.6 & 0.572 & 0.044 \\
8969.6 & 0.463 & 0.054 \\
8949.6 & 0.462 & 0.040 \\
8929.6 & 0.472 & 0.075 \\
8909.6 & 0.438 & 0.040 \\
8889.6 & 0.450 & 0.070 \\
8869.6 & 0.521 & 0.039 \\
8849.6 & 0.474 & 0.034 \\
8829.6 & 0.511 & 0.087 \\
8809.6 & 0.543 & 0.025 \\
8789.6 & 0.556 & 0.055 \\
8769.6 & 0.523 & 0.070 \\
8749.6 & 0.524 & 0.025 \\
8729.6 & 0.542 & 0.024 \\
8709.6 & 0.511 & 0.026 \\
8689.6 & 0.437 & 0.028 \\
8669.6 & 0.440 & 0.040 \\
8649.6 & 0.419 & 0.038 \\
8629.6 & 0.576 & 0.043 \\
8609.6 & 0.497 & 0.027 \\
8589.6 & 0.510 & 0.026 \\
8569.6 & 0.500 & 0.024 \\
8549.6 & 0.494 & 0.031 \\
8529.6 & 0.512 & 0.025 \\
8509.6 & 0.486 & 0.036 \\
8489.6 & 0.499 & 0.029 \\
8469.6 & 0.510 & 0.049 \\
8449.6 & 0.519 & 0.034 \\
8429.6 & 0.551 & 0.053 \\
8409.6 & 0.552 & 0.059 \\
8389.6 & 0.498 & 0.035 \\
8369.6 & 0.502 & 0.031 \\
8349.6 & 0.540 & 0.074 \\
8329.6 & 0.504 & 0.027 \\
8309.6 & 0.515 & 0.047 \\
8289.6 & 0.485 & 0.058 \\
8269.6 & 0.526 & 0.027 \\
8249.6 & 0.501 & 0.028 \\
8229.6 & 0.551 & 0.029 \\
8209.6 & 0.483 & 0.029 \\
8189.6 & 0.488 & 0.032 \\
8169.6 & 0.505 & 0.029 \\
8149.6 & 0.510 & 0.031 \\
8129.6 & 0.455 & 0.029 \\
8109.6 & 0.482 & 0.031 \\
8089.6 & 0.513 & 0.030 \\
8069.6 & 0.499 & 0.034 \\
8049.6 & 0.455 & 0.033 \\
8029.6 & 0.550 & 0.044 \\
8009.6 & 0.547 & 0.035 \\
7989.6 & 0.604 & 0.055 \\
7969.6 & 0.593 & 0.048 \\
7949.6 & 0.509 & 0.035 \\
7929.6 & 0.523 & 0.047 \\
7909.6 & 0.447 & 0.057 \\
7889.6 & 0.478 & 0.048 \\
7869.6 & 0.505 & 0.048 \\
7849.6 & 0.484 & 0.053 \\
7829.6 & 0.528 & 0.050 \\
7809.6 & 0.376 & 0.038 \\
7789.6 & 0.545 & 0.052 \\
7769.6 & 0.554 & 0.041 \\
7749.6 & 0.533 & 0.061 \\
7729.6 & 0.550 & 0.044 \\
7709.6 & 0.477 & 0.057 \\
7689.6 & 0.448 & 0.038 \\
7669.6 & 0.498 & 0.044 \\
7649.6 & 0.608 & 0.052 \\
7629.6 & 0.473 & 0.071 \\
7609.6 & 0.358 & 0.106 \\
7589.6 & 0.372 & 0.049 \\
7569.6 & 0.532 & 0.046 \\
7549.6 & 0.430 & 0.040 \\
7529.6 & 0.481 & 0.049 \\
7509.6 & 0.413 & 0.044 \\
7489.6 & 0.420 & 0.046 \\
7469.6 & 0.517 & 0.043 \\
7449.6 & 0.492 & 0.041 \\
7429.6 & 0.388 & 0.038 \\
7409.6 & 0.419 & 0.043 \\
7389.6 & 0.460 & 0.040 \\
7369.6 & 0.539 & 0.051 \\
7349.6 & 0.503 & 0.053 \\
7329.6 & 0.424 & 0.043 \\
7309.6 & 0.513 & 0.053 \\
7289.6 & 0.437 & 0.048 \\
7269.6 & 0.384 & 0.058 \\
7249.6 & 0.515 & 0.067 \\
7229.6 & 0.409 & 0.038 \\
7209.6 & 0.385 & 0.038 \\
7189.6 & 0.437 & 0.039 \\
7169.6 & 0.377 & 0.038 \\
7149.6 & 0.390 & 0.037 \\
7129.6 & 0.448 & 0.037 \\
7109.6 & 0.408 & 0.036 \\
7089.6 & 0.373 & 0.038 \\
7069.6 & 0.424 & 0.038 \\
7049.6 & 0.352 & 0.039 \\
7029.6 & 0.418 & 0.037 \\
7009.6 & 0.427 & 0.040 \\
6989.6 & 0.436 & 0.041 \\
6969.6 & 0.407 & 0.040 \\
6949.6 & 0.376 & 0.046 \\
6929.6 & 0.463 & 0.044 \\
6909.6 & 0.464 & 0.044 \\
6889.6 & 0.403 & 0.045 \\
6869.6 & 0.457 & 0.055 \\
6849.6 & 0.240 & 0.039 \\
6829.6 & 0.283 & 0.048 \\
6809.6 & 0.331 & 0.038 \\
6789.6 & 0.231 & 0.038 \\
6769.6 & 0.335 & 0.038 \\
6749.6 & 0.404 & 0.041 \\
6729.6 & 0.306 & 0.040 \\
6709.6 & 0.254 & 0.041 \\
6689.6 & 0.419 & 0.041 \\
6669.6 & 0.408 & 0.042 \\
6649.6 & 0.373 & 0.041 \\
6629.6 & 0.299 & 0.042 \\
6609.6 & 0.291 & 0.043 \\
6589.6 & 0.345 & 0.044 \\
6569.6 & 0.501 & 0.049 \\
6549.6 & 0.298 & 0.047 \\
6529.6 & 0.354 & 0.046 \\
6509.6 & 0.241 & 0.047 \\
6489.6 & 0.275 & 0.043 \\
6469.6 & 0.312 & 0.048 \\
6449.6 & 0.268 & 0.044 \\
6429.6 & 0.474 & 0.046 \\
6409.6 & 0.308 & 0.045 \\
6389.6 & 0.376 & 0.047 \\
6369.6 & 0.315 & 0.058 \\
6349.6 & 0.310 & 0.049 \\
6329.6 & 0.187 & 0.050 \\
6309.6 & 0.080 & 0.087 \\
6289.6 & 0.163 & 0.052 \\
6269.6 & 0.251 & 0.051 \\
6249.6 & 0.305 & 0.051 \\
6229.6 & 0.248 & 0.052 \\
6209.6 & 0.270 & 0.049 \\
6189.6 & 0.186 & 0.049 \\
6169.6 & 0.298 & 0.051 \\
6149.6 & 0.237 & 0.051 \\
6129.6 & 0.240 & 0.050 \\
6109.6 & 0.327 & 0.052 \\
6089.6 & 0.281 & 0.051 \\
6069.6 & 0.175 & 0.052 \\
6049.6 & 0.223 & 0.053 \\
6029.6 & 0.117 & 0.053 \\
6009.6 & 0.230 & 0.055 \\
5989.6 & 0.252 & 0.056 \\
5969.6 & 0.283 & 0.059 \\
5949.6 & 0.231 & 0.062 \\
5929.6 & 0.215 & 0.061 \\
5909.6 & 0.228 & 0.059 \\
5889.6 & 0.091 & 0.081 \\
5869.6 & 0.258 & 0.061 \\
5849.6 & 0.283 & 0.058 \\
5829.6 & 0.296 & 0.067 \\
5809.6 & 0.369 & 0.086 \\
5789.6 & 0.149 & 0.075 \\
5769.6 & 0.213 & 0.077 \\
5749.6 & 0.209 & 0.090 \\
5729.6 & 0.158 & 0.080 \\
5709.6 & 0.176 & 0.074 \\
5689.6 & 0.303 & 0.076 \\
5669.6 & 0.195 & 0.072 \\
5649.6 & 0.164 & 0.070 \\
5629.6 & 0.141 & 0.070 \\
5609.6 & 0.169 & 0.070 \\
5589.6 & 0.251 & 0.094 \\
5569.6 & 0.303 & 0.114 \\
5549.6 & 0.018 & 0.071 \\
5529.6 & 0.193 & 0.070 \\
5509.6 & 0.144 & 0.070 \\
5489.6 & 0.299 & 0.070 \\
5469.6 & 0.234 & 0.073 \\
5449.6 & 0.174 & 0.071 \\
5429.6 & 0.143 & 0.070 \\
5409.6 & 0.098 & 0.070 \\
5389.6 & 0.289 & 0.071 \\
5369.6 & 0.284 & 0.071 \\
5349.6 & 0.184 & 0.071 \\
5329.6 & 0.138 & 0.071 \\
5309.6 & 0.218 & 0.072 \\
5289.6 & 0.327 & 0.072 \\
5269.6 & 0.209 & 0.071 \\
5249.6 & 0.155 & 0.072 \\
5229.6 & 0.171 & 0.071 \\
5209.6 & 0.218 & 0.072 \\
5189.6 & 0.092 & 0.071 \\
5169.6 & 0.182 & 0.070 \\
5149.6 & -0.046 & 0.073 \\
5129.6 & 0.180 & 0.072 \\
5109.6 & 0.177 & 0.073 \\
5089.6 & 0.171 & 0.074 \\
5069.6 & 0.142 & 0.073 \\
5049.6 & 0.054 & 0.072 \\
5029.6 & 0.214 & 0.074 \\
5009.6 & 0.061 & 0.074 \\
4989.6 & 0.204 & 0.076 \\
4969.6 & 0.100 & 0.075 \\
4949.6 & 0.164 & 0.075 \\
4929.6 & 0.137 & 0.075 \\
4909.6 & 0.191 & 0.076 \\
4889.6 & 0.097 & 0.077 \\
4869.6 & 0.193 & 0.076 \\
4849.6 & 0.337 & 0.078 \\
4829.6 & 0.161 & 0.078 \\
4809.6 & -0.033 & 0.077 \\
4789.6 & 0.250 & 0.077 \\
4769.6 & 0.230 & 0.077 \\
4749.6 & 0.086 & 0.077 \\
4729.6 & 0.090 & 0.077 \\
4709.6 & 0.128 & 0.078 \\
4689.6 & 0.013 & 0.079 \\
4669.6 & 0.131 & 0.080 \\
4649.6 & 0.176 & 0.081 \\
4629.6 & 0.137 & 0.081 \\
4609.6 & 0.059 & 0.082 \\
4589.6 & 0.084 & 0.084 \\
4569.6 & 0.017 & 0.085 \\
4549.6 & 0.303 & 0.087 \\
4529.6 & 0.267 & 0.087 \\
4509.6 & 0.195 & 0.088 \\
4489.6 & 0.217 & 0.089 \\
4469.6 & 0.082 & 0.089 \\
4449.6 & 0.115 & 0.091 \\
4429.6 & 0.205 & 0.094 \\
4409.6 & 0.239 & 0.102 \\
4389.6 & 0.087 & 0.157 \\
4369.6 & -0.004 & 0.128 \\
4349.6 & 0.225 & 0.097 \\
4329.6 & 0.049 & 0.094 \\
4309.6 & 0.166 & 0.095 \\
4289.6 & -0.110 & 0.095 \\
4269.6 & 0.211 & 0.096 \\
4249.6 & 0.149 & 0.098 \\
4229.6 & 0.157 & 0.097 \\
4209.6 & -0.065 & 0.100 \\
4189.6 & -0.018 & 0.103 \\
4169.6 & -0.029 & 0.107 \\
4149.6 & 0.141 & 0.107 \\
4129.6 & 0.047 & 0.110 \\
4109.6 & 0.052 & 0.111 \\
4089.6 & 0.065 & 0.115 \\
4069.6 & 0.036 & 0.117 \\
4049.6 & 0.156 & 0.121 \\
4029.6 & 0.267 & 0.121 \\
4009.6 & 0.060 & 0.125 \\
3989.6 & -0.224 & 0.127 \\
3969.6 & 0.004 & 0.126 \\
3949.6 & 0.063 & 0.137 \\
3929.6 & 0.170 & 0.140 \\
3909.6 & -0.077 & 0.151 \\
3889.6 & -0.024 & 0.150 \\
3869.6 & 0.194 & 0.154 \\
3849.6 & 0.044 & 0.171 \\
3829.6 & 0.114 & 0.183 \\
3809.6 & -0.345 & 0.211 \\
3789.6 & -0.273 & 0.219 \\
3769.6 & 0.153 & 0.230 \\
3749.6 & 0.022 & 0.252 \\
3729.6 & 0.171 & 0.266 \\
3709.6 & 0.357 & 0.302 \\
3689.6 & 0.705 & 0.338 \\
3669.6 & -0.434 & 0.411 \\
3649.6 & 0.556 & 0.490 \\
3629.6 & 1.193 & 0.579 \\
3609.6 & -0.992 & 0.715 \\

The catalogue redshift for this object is 0.72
